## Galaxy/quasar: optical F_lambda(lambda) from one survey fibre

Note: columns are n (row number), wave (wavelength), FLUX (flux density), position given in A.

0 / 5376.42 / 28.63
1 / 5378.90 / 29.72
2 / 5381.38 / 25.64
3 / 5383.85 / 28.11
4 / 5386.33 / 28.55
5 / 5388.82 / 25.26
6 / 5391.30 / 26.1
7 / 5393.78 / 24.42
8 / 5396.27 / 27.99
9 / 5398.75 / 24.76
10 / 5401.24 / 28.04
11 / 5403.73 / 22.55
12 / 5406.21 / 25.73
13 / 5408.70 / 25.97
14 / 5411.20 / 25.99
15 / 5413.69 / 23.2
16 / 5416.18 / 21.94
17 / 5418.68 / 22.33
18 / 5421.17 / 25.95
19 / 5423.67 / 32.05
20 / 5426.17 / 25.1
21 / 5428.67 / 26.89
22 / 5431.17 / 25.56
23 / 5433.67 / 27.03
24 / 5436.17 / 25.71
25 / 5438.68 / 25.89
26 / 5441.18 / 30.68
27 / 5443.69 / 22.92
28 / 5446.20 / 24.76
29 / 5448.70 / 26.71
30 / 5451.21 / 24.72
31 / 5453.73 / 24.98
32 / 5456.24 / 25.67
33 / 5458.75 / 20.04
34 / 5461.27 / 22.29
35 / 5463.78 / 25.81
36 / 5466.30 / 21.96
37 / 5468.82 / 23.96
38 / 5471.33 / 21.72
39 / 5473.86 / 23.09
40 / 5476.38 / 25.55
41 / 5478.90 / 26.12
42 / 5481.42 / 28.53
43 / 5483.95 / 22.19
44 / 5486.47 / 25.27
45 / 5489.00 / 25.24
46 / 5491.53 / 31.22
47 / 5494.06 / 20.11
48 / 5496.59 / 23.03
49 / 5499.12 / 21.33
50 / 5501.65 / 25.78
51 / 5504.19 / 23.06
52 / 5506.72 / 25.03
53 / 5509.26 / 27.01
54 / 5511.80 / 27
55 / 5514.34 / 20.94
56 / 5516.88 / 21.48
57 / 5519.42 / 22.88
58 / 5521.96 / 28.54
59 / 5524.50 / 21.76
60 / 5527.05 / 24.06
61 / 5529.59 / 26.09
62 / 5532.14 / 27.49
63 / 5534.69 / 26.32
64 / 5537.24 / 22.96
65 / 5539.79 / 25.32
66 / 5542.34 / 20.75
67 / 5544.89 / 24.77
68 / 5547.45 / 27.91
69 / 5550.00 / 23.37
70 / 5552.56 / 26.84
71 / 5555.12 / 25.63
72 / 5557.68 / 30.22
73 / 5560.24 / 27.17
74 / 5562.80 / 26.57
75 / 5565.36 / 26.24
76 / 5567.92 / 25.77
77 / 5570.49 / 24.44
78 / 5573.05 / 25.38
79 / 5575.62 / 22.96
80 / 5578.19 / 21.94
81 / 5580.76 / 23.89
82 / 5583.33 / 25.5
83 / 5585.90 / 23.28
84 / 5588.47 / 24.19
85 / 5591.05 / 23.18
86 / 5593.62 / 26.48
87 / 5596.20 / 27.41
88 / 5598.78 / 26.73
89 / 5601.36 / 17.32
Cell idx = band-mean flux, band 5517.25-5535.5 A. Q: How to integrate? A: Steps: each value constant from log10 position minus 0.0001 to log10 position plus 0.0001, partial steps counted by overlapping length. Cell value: 25.1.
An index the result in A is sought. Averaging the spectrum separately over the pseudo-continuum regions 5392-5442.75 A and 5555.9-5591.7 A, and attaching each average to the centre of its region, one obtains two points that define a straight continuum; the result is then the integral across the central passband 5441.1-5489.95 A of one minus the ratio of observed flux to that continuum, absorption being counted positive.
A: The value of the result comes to 2.2 A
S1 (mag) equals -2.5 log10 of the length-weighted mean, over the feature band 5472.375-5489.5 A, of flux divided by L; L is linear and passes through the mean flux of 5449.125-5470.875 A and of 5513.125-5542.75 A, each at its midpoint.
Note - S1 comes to -0.05 mag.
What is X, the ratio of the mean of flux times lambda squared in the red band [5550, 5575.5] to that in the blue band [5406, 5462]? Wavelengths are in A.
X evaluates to 1.08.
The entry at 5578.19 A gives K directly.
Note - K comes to 21.94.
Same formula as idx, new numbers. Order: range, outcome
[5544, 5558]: 26.2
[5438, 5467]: 24.7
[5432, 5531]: 24.6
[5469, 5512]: 24.7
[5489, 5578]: 25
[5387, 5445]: 25.8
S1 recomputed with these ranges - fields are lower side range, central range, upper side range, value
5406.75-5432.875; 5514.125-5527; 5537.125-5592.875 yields 0.079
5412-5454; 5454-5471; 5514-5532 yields 0.083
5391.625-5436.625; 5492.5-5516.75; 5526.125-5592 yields 0.072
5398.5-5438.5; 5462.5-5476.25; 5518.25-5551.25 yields 0.078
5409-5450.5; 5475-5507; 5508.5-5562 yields 0.027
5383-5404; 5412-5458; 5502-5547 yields 0.006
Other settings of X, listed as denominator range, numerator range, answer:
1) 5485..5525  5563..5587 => 1.03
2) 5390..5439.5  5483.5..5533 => 0.99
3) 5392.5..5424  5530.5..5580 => 1.06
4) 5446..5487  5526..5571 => 1.09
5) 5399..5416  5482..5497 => 1.02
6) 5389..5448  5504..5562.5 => 1.02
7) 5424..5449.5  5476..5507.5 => 0.96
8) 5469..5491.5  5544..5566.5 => 1.09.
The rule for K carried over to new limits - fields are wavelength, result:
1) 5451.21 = 24.72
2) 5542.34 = 20.75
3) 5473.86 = 23.09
